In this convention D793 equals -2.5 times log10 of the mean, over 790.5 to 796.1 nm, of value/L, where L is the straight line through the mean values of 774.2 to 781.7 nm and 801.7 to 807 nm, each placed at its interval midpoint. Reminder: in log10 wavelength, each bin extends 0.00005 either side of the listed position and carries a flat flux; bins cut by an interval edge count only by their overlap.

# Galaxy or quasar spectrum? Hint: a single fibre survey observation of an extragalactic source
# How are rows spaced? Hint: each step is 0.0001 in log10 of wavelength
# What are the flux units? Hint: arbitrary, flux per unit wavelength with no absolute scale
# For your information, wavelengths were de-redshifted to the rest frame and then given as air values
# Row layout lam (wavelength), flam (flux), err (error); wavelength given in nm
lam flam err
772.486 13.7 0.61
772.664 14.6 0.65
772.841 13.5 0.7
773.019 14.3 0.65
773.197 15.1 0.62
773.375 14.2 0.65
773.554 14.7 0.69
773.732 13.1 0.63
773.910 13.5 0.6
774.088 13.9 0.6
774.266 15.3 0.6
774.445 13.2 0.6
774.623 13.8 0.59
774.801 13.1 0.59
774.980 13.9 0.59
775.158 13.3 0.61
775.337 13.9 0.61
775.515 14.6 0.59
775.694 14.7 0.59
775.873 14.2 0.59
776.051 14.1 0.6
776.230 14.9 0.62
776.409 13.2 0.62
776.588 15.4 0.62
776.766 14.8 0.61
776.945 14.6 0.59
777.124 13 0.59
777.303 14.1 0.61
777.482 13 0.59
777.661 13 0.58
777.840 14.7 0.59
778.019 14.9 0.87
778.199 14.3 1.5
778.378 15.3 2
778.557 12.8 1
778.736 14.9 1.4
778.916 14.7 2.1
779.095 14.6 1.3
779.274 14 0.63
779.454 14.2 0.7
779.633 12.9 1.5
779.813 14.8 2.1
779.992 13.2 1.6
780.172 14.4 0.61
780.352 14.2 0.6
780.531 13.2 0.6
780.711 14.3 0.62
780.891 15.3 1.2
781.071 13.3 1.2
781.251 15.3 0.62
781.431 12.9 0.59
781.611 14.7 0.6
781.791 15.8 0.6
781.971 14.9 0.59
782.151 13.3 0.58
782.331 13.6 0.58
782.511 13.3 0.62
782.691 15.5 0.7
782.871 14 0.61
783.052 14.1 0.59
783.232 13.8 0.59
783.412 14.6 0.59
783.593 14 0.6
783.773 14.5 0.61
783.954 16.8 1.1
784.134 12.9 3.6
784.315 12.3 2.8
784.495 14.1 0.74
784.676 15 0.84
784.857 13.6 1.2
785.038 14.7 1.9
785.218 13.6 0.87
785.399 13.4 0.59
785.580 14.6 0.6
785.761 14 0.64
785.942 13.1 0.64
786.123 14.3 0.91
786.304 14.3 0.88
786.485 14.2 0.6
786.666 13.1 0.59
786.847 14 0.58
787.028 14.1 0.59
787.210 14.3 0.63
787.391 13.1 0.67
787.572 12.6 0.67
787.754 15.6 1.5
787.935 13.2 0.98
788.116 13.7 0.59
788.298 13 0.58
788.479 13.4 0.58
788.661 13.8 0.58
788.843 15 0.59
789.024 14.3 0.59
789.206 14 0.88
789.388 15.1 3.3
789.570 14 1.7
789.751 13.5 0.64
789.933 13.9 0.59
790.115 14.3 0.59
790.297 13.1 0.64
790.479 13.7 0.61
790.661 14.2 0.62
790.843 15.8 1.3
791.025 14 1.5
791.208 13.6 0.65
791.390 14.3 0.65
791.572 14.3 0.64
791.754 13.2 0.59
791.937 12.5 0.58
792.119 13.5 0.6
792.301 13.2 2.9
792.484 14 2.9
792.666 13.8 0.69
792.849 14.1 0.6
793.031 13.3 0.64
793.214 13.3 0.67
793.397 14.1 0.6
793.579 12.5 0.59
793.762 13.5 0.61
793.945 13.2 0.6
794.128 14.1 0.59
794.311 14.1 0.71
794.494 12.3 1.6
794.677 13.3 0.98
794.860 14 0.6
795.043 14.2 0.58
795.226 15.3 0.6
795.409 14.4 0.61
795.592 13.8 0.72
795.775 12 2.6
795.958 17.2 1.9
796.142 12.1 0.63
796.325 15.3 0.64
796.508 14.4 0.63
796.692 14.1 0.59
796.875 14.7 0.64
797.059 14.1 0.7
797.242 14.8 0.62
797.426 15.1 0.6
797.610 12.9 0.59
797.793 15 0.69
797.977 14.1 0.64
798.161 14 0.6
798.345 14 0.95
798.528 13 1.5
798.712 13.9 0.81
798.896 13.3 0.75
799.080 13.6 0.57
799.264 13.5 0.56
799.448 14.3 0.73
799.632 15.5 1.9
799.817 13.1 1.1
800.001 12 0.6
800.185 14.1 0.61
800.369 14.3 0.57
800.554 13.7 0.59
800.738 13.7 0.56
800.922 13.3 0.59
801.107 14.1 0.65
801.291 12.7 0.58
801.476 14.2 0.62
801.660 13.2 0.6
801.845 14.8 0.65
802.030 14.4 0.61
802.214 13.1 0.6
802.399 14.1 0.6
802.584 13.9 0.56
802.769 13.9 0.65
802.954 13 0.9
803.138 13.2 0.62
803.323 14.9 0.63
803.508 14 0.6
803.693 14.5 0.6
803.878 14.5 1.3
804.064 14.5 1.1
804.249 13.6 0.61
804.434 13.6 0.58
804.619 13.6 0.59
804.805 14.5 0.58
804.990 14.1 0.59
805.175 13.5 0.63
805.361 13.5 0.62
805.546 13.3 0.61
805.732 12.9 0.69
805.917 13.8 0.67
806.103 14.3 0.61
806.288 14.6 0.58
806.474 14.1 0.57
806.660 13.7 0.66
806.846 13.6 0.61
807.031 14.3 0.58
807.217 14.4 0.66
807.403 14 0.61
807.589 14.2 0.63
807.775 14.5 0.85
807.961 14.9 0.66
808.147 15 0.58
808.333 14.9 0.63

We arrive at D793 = 0.01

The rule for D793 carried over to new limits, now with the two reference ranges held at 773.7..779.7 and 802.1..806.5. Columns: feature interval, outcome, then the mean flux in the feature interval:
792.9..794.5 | 0.04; 13.5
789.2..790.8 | 0.00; 14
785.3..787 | 0.01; 13.9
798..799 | 0.02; 13.7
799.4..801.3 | 0.01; 13.7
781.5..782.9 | -0.03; 14.4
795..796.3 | -0.02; 14.2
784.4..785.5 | 0.00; 14.1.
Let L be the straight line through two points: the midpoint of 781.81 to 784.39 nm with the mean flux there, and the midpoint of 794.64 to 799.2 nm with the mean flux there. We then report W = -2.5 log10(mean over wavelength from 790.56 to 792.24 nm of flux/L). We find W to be 0.017 mag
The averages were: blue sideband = 14.2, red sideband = 14.1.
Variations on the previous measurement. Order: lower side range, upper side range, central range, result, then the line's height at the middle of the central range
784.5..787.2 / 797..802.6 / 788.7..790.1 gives -0.021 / 14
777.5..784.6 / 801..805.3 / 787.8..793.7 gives 0.019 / 14.1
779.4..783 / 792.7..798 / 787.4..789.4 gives 0.013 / 14.1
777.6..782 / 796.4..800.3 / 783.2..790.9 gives 0.011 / 14.2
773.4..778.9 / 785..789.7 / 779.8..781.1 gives -0.004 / 14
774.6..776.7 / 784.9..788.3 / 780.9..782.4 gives -0.024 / 14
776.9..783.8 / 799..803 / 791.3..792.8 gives 0.025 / 13.9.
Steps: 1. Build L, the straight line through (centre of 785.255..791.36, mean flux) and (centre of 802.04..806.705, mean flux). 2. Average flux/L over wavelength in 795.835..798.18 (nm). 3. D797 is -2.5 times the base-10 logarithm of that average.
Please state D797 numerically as -0.04 mag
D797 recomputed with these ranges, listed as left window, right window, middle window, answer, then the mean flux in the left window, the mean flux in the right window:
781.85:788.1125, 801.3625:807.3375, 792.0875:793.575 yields 0.030 mag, 14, 13.9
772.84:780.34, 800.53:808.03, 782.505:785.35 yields -0.010 mag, 14.1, 13.9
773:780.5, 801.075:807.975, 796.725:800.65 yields 0.001 mag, 14.1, 13.9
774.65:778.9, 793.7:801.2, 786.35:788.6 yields 0.025 mag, 14.1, 13.9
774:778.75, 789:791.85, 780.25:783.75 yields -0.011 mag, 14.1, 14.1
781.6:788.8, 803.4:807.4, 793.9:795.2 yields 0.023 mag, 14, 14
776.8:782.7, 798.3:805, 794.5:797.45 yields -0.025 mag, 14.1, 13.8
